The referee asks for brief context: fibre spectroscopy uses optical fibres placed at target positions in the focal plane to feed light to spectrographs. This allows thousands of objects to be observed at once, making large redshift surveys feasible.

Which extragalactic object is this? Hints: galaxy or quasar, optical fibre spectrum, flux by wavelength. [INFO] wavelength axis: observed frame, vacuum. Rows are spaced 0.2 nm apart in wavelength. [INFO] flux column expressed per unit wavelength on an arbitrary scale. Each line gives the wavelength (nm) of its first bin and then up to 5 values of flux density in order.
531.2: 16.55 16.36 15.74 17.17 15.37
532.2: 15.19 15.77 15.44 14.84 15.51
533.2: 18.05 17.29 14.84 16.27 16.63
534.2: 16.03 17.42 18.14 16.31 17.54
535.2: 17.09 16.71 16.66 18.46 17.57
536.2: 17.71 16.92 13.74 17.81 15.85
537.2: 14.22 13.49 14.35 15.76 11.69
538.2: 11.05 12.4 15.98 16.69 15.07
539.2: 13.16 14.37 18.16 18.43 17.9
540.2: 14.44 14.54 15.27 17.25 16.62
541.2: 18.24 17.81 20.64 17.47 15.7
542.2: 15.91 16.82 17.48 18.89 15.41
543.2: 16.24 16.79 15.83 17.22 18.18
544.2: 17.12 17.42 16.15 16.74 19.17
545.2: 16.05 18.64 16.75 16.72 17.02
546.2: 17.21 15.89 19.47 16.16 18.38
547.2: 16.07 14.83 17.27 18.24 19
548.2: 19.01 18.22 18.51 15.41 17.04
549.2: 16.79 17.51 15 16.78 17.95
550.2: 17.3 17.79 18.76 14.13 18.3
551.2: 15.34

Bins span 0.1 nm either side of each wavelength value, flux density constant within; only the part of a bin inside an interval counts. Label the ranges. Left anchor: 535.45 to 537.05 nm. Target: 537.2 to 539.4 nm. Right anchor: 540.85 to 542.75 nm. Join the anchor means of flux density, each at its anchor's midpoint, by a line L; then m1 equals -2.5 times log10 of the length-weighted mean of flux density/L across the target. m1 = 0.22 mag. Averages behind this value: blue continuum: 16.9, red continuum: 17.4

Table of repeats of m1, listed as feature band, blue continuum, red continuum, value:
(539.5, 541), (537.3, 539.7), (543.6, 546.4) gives -0.10 mag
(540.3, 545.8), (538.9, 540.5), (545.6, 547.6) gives -0.05 mag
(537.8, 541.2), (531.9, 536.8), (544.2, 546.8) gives 0.10 mag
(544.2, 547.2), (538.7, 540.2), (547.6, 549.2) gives 0.00 mag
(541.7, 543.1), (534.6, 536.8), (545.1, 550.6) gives 0.02 mag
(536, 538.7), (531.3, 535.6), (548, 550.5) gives 0.13 mag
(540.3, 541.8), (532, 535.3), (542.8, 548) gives -0.03 mag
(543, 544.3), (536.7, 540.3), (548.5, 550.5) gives -0.05 mag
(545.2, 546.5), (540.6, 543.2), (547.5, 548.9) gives 0.05 mag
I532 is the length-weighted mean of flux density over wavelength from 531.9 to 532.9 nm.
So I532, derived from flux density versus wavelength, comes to 15.3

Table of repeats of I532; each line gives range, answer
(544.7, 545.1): 18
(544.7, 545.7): 17.5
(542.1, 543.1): 16.9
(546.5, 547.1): 18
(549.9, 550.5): 17.7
